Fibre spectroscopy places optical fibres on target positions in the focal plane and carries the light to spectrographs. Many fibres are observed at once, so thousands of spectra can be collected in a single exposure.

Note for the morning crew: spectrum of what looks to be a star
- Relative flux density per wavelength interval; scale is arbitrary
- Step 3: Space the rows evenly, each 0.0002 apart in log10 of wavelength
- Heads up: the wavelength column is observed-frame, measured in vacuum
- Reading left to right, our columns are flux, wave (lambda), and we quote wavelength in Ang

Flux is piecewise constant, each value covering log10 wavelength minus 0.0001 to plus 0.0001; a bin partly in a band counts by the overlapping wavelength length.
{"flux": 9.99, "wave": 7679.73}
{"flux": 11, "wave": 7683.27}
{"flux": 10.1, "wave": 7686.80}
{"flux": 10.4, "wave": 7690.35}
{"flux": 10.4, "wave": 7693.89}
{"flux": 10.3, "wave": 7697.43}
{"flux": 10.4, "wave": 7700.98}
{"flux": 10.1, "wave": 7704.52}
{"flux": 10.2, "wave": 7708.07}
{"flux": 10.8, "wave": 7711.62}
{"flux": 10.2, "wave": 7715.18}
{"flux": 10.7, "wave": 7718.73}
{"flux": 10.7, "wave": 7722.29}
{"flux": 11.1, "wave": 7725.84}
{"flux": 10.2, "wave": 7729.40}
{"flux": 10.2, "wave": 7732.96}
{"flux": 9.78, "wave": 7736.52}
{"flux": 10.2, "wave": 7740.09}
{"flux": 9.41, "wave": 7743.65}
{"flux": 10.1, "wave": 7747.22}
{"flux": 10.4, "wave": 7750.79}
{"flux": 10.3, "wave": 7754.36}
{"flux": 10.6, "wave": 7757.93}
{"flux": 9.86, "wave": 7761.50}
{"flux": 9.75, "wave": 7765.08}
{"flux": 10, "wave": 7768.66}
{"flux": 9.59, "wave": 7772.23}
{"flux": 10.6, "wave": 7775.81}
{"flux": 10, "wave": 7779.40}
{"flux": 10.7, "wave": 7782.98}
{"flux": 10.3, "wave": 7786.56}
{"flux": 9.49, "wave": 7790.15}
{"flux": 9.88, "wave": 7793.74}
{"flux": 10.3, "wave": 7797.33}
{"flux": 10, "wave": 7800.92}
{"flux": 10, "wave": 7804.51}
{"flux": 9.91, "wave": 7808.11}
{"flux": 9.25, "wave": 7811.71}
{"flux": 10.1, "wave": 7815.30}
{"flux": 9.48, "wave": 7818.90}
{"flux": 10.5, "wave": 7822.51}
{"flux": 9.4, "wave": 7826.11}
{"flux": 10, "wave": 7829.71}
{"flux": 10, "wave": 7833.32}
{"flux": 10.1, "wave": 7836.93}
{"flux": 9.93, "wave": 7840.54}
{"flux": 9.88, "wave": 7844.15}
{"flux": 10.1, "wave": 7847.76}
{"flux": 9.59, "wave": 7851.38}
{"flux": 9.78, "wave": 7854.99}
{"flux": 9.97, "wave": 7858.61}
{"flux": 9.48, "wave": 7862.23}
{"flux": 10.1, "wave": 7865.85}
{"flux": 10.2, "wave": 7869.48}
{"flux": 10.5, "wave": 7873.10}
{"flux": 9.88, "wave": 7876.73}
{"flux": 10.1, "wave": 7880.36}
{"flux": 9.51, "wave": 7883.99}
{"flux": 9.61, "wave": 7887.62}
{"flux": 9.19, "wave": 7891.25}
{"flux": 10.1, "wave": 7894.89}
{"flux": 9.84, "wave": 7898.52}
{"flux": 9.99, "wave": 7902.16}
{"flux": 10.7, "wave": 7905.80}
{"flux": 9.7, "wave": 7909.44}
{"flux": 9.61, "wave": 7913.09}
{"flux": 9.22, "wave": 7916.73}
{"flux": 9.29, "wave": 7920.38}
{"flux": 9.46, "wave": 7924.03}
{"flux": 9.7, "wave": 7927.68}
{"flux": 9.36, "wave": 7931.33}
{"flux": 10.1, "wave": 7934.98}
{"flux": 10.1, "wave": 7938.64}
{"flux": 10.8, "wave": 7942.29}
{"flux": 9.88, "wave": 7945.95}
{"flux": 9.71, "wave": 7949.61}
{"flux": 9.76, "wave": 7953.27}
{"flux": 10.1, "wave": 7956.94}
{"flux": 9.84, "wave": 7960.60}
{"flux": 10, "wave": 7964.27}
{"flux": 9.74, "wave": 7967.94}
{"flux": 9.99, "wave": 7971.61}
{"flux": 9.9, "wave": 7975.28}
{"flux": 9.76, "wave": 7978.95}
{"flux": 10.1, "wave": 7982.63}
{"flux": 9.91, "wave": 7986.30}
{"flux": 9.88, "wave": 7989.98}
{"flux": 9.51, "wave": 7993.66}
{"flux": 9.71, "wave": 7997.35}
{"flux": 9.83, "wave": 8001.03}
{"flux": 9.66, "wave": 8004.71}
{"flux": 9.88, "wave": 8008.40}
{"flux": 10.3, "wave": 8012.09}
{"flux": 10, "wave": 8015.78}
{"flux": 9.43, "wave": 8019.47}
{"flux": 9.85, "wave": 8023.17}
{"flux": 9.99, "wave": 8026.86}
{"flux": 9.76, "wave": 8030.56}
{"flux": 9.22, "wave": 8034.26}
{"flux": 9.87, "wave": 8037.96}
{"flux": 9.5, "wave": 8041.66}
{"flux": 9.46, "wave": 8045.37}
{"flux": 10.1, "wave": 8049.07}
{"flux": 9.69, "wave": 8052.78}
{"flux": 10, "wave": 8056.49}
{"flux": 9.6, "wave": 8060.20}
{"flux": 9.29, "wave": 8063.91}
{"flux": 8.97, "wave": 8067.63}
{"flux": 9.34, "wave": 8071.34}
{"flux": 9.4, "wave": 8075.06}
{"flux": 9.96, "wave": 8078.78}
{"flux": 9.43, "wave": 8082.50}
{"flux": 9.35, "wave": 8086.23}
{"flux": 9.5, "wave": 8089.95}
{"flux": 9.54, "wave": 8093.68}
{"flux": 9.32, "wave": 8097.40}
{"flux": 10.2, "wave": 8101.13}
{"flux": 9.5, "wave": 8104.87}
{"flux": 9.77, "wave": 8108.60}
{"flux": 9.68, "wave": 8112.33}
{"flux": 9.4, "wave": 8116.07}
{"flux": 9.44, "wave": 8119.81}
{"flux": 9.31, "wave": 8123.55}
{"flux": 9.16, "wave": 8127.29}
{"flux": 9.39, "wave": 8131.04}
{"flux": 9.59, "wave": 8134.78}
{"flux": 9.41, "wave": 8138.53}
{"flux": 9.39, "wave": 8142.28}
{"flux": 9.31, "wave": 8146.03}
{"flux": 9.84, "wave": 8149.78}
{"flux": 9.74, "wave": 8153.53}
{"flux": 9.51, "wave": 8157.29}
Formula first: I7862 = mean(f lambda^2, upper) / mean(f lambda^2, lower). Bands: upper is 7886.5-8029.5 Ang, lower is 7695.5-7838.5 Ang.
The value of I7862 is 1.02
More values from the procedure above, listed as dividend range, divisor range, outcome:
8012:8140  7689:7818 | 1.02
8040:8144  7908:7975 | 1.01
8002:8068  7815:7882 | 1.02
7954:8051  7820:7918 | 1.03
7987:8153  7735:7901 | 1.03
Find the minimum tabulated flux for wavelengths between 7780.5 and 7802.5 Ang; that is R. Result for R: 9.49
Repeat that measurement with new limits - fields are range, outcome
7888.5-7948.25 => 9.19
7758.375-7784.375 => 9.59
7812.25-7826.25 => 9.4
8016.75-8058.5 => 9.22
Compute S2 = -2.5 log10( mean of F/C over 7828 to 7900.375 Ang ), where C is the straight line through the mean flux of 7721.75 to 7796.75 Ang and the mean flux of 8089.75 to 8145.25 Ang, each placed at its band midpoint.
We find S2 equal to 0.01 mag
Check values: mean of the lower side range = 10.1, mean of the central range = 9.89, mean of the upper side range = 9.5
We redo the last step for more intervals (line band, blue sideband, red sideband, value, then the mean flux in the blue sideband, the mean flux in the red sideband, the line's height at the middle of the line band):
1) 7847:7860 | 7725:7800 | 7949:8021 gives 0.019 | 10.1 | 9.86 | 10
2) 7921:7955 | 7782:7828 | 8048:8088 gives -0.013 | 9.93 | 9.55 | 9.74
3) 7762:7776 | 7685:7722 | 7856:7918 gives 0.031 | 10.4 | 9.87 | 10.2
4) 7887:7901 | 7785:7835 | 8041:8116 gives 0.010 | 9.9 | 9.58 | 9.8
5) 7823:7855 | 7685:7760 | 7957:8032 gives 0.024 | 10.3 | 9.86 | 10.1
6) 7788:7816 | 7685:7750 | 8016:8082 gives 0.028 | 10.3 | 9.62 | 10.1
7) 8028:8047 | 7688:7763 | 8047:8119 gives 0.011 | 10.3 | 9.58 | 9.67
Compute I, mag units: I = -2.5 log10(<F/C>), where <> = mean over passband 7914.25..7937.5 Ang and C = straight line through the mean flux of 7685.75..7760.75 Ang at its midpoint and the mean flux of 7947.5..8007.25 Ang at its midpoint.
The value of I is 0.04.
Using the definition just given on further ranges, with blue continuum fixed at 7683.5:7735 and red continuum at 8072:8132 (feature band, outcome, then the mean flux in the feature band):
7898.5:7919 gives 0.02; 9.83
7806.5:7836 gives 0.04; 9.84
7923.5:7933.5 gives 0.04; 9.54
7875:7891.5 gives 0.04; 9.7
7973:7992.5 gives -0.01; 9.9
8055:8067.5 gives 0.01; 9.53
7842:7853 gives 0.03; 9.86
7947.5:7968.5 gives 0.00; 9.86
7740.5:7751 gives 0.04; 9.94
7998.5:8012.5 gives -0.01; 9.87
